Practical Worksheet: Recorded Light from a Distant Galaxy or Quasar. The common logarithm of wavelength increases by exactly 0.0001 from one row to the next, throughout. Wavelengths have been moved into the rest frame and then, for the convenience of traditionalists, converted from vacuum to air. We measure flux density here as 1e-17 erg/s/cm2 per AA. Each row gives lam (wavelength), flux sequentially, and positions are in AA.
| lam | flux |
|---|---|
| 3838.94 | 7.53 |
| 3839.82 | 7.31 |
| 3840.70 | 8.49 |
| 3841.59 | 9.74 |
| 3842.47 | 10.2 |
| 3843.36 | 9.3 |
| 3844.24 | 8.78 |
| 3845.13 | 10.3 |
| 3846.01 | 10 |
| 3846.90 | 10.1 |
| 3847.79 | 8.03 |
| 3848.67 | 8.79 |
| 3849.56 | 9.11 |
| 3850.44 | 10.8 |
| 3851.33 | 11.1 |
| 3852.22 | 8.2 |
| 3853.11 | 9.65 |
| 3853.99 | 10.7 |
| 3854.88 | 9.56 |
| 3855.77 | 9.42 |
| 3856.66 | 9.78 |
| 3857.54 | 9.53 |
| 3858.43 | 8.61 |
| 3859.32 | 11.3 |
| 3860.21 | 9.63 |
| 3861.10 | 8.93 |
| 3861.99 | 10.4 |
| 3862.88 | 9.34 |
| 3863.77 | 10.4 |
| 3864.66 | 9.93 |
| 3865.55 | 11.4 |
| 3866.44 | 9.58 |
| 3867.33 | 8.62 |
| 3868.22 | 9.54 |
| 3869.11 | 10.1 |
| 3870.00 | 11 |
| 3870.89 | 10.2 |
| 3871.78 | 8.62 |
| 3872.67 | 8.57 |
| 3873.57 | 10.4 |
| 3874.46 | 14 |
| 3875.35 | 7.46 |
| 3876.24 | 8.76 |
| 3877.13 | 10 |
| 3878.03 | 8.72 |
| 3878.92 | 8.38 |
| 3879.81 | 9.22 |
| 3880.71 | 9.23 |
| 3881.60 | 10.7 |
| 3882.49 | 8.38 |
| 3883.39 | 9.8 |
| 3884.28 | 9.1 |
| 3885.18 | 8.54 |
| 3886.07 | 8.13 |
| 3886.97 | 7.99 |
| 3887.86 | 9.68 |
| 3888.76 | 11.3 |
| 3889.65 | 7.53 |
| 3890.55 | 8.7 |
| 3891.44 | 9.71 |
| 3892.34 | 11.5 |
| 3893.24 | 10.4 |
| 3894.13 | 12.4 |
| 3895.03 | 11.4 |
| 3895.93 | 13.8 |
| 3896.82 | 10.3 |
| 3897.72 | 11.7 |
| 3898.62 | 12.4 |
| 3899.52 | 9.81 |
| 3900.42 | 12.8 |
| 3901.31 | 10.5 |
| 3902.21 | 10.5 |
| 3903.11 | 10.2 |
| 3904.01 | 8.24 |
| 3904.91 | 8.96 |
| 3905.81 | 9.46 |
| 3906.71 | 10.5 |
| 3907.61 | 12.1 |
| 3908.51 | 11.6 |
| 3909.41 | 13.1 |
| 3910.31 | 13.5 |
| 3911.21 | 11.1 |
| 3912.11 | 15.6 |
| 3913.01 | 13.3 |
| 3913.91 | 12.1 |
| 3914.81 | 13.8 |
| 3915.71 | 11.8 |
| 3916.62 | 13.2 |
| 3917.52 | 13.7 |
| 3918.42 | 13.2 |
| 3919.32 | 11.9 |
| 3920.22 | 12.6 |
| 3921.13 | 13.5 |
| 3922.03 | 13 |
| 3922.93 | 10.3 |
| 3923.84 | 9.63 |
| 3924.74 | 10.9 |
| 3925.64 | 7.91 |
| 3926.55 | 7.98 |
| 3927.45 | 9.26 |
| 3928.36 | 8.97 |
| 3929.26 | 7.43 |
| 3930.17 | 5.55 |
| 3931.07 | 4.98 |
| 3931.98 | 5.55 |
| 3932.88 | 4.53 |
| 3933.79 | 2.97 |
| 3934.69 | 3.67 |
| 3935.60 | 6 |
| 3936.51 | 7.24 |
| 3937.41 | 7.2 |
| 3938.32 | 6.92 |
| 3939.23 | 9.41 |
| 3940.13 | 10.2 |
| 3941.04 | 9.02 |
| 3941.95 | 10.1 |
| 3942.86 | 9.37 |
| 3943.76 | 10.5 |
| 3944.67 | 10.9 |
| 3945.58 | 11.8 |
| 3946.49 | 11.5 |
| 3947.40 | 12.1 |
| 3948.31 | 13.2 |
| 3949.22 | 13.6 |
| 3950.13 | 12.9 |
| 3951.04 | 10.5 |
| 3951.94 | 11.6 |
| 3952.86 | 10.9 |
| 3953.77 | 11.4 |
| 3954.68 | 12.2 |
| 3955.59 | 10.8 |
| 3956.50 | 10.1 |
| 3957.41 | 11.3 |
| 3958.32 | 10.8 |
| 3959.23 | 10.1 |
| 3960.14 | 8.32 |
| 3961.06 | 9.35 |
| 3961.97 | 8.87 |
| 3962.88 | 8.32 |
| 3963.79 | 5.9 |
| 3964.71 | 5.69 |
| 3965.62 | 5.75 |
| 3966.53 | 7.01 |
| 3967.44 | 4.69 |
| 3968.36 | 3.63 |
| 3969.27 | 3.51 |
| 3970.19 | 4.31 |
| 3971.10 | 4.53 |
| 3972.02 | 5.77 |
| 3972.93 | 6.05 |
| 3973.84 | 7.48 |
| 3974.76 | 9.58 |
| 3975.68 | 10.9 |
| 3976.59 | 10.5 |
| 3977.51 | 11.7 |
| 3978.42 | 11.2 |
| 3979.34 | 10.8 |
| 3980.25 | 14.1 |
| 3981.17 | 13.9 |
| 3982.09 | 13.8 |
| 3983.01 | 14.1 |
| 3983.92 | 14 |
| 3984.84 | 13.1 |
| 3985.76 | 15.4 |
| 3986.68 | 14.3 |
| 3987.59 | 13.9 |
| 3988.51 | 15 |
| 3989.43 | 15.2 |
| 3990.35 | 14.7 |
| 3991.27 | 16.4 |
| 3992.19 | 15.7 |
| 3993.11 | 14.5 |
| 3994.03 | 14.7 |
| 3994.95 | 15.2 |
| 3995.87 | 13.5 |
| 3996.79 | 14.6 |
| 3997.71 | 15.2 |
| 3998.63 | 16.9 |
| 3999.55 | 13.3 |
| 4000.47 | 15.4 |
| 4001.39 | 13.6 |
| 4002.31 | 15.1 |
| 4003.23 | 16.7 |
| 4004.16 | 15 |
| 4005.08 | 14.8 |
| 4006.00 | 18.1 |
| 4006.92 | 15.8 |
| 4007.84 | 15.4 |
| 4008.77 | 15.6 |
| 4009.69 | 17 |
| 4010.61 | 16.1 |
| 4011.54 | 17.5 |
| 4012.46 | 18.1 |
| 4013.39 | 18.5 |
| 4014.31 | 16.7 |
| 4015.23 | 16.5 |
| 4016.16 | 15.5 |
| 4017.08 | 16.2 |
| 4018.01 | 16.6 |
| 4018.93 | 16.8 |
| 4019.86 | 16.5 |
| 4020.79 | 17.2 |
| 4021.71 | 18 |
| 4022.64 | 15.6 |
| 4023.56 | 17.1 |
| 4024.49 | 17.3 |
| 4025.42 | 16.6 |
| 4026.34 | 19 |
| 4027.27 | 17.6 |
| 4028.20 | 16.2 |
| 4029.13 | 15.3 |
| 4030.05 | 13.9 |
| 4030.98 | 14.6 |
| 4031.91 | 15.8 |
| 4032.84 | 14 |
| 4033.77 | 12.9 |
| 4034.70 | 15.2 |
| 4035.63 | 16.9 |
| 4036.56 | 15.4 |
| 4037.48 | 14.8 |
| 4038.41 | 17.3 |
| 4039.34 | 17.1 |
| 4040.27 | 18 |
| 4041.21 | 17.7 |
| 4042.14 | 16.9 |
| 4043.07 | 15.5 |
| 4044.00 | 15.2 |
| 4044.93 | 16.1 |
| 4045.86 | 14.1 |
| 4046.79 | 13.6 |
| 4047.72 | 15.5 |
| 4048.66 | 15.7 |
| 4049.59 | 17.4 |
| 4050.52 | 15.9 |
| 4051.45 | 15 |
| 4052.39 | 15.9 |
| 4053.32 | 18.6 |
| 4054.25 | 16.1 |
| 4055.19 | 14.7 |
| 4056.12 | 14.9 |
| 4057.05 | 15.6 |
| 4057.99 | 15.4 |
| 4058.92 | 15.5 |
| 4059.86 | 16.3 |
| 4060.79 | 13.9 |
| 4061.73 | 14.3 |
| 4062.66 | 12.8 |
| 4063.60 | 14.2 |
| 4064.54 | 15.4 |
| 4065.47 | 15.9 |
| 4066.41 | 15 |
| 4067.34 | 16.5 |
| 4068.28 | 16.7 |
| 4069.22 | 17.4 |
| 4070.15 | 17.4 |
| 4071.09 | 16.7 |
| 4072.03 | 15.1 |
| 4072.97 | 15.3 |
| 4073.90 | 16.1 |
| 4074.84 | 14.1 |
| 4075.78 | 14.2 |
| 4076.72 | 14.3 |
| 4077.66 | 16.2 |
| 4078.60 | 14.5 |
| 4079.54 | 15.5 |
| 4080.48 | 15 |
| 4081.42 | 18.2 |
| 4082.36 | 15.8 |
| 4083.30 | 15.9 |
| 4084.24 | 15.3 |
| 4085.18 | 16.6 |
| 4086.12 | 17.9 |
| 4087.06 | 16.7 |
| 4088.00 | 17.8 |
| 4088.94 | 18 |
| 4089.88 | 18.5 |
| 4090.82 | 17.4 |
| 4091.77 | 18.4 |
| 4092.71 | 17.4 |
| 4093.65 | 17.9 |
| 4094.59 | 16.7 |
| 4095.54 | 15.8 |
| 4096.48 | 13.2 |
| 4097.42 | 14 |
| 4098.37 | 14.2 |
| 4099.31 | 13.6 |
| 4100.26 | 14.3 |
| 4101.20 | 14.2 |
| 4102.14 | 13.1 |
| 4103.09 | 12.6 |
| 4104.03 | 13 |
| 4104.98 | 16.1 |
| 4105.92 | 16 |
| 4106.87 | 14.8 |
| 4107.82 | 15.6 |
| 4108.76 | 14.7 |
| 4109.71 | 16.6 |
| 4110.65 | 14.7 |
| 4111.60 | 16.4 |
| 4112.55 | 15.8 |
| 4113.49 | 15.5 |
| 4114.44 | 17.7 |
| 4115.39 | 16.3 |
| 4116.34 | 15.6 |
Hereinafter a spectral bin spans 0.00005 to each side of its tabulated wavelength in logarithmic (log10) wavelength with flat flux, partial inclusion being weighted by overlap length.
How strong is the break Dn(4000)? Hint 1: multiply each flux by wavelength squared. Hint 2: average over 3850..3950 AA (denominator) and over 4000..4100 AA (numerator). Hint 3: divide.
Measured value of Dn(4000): 1.72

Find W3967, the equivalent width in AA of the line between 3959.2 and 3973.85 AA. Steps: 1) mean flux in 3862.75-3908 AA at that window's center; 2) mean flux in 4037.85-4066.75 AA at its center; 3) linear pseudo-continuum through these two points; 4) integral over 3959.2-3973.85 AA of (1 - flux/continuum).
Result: 7.4 AA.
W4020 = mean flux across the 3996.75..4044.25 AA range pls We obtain 16.1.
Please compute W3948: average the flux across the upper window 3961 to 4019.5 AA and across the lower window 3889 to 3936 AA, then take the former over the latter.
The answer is 1.2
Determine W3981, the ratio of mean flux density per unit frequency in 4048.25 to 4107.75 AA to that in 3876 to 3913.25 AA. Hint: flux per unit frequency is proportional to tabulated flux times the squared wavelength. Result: 1.64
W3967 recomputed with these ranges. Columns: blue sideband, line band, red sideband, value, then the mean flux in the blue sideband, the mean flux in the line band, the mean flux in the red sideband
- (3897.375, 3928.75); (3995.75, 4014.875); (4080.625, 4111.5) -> -3.2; 11.4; 15.9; 15.8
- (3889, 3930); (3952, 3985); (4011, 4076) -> 9.9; 11.1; 9.28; 16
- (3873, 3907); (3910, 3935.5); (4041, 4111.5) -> 2.2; 10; 9.99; 15.6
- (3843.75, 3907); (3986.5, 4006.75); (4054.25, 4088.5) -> -2.5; 9.87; 15.1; 15.7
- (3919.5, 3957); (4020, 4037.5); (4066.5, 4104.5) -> -3.5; 9.49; 16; 15.8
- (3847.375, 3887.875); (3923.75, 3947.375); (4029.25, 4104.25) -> 7.2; 9.55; 8.11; 15.6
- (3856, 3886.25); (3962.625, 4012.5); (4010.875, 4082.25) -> 5.5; 9.61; 12.4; 15.9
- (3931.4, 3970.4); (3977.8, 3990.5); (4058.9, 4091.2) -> -3.7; 8.71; 13.8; 15.9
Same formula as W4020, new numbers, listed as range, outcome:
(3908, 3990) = 10.1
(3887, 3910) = 10.7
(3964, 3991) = 10.2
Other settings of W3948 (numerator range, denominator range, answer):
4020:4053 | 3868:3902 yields 1.60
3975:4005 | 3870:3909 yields 1.40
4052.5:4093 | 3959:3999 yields 1.46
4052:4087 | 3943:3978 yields 1.71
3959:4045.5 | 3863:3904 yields 1.37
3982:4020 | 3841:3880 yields 1.60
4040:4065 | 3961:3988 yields 1.65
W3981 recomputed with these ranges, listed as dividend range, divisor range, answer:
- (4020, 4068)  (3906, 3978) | 1.75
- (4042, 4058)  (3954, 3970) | 2.05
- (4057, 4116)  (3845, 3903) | 1.76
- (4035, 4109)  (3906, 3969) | 1.72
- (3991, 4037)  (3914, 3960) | 1.66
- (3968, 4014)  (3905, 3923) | 1.11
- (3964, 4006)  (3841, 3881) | 1.32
